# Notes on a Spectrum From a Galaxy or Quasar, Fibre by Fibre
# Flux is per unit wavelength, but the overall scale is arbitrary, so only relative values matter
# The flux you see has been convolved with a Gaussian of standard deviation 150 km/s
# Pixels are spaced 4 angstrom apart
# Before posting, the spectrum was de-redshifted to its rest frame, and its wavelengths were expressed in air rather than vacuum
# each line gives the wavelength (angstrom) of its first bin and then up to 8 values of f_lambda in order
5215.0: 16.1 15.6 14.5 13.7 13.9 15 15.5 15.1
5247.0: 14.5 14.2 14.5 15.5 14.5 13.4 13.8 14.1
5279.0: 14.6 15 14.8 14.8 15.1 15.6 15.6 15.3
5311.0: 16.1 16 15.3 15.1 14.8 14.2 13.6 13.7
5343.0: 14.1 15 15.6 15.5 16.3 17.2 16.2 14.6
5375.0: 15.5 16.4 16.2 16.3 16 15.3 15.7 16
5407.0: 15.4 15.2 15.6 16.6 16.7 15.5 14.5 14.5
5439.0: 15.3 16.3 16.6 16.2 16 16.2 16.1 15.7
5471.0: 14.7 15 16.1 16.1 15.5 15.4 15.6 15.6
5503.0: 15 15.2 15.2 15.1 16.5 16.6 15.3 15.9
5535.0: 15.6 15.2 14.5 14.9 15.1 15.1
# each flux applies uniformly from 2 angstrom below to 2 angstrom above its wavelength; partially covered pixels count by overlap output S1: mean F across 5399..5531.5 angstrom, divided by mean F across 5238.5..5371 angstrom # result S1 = 1.0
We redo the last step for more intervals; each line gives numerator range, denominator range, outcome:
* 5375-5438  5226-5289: 1.08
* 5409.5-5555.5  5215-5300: 1.06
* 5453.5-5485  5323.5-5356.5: 1.08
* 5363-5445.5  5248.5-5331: 1.06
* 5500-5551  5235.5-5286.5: 1.06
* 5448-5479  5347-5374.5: 1.00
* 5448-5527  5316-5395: 1.02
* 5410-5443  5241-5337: 1.05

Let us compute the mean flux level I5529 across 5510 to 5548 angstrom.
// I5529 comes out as 15.5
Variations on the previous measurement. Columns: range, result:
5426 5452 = 15.5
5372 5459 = 15.8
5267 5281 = 14.1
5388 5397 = 15.7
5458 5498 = 15.6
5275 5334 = 15.1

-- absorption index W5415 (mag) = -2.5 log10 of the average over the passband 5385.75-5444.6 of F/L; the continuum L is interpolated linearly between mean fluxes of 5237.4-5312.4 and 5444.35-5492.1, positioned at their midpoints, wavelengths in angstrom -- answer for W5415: -0.007 mag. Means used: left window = 14.8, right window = 15.8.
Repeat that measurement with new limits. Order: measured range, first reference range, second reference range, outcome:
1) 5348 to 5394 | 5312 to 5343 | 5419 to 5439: -0.07 mag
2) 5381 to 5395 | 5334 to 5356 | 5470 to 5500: -0.08 mag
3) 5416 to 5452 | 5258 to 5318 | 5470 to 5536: -0.03 mag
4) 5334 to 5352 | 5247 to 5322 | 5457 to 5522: 0.05 mag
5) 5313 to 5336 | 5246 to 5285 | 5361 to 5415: 0.01 mag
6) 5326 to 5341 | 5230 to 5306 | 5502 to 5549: 0.07 mag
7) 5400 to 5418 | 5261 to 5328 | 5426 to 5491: -0.01 mag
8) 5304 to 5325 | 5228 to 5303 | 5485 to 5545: -0.05 mag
